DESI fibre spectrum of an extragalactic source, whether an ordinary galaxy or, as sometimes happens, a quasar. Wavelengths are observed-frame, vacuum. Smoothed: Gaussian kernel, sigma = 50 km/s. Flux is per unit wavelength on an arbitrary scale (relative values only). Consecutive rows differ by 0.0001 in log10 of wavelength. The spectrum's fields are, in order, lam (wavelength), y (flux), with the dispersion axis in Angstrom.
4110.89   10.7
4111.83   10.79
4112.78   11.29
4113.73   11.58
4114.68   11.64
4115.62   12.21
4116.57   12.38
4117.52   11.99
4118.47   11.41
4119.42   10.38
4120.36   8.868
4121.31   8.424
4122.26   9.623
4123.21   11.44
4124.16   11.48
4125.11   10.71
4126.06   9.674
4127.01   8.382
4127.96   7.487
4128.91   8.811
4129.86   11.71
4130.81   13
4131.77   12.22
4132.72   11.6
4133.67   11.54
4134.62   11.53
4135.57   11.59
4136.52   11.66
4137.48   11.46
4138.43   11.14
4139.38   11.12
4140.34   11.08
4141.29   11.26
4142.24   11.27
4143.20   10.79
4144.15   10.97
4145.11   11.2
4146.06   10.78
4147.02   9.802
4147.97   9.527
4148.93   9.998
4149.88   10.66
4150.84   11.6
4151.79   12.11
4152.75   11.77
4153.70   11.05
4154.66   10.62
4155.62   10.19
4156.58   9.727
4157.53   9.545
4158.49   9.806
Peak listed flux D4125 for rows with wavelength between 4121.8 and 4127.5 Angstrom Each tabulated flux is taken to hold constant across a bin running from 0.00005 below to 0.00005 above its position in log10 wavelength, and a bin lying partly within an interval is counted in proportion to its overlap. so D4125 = 11.48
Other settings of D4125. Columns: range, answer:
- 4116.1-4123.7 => 12.38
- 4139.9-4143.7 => 11.27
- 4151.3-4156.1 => 12.11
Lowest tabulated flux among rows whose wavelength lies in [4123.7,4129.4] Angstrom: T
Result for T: 7.487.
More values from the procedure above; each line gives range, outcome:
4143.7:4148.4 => 9.527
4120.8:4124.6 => 8.424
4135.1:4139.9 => 11.12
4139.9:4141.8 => 11.08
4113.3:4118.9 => 11.41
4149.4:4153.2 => 10.66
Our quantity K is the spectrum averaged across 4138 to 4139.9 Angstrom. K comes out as 11.1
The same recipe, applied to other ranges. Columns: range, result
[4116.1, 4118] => 12.2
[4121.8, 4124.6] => 10.8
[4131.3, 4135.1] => 11.7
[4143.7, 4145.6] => 11.1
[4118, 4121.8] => 9.78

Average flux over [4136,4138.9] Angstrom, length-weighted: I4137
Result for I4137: 11.4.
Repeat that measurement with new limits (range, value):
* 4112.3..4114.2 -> 11.4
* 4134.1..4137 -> 11.6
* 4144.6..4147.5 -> 10.6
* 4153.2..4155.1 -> 10.9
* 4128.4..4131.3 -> 11.1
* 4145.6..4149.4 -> 10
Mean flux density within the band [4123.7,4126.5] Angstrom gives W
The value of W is 10.6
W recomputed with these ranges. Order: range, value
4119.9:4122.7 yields 8.96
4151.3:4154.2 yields 11.7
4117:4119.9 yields 11.3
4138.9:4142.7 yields 11.2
